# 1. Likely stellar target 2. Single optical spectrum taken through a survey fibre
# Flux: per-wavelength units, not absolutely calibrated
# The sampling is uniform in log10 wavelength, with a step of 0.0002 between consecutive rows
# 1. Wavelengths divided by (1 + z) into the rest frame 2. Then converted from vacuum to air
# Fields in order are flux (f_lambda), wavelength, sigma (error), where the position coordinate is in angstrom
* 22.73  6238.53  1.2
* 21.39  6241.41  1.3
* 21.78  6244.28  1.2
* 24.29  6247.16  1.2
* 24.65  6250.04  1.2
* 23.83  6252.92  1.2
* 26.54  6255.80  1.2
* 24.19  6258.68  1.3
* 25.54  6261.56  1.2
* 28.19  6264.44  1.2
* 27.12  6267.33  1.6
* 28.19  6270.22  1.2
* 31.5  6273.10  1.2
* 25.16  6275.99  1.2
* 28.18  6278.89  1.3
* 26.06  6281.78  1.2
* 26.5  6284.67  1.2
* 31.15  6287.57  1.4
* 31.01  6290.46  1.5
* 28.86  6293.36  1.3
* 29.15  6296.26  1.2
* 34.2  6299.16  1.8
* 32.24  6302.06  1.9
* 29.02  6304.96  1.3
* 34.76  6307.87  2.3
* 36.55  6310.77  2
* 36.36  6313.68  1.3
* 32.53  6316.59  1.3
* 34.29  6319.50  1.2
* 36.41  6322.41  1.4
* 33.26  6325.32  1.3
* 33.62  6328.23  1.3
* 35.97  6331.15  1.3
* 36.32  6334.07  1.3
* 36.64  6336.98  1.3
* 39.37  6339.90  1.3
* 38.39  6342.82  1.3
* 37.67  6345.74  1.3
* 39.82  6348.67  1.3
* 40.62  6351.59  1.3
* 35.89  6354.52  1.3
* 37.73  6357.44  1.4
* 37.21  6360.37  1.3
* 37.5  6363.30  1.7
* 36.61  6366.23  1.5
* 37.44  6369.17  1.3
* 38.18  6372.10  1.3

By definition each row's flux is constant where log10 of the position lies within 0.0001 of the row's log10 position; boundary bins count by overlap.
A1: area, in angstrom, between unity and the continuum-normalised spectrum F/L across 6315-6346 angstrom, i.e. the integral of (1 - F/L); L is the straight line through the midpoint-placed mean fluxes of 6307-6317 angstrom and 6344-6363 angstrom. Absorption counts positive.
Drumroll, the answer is 0.7 angstrom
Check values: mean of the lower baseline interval 35.3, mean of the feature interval 35.8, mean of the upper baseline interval 38.1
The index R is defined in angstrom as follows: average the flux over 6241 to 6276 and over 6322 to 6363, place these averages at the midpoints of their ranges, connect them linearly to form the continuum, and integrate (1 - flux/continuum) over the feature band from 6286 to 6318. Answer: -0.71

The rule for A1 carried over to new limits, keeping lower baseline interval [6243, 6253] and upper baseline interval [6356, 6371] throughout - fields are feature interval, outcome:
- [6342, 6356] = -1.14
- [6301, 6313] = -1.07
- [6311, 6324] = -1.30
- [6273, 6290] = -0.24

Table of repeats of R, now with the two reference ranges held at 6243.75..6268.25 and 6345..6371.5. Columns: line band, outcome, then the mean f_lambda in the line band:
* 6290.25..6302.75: -0.3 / 31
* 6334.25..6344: -0.7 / 37.9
